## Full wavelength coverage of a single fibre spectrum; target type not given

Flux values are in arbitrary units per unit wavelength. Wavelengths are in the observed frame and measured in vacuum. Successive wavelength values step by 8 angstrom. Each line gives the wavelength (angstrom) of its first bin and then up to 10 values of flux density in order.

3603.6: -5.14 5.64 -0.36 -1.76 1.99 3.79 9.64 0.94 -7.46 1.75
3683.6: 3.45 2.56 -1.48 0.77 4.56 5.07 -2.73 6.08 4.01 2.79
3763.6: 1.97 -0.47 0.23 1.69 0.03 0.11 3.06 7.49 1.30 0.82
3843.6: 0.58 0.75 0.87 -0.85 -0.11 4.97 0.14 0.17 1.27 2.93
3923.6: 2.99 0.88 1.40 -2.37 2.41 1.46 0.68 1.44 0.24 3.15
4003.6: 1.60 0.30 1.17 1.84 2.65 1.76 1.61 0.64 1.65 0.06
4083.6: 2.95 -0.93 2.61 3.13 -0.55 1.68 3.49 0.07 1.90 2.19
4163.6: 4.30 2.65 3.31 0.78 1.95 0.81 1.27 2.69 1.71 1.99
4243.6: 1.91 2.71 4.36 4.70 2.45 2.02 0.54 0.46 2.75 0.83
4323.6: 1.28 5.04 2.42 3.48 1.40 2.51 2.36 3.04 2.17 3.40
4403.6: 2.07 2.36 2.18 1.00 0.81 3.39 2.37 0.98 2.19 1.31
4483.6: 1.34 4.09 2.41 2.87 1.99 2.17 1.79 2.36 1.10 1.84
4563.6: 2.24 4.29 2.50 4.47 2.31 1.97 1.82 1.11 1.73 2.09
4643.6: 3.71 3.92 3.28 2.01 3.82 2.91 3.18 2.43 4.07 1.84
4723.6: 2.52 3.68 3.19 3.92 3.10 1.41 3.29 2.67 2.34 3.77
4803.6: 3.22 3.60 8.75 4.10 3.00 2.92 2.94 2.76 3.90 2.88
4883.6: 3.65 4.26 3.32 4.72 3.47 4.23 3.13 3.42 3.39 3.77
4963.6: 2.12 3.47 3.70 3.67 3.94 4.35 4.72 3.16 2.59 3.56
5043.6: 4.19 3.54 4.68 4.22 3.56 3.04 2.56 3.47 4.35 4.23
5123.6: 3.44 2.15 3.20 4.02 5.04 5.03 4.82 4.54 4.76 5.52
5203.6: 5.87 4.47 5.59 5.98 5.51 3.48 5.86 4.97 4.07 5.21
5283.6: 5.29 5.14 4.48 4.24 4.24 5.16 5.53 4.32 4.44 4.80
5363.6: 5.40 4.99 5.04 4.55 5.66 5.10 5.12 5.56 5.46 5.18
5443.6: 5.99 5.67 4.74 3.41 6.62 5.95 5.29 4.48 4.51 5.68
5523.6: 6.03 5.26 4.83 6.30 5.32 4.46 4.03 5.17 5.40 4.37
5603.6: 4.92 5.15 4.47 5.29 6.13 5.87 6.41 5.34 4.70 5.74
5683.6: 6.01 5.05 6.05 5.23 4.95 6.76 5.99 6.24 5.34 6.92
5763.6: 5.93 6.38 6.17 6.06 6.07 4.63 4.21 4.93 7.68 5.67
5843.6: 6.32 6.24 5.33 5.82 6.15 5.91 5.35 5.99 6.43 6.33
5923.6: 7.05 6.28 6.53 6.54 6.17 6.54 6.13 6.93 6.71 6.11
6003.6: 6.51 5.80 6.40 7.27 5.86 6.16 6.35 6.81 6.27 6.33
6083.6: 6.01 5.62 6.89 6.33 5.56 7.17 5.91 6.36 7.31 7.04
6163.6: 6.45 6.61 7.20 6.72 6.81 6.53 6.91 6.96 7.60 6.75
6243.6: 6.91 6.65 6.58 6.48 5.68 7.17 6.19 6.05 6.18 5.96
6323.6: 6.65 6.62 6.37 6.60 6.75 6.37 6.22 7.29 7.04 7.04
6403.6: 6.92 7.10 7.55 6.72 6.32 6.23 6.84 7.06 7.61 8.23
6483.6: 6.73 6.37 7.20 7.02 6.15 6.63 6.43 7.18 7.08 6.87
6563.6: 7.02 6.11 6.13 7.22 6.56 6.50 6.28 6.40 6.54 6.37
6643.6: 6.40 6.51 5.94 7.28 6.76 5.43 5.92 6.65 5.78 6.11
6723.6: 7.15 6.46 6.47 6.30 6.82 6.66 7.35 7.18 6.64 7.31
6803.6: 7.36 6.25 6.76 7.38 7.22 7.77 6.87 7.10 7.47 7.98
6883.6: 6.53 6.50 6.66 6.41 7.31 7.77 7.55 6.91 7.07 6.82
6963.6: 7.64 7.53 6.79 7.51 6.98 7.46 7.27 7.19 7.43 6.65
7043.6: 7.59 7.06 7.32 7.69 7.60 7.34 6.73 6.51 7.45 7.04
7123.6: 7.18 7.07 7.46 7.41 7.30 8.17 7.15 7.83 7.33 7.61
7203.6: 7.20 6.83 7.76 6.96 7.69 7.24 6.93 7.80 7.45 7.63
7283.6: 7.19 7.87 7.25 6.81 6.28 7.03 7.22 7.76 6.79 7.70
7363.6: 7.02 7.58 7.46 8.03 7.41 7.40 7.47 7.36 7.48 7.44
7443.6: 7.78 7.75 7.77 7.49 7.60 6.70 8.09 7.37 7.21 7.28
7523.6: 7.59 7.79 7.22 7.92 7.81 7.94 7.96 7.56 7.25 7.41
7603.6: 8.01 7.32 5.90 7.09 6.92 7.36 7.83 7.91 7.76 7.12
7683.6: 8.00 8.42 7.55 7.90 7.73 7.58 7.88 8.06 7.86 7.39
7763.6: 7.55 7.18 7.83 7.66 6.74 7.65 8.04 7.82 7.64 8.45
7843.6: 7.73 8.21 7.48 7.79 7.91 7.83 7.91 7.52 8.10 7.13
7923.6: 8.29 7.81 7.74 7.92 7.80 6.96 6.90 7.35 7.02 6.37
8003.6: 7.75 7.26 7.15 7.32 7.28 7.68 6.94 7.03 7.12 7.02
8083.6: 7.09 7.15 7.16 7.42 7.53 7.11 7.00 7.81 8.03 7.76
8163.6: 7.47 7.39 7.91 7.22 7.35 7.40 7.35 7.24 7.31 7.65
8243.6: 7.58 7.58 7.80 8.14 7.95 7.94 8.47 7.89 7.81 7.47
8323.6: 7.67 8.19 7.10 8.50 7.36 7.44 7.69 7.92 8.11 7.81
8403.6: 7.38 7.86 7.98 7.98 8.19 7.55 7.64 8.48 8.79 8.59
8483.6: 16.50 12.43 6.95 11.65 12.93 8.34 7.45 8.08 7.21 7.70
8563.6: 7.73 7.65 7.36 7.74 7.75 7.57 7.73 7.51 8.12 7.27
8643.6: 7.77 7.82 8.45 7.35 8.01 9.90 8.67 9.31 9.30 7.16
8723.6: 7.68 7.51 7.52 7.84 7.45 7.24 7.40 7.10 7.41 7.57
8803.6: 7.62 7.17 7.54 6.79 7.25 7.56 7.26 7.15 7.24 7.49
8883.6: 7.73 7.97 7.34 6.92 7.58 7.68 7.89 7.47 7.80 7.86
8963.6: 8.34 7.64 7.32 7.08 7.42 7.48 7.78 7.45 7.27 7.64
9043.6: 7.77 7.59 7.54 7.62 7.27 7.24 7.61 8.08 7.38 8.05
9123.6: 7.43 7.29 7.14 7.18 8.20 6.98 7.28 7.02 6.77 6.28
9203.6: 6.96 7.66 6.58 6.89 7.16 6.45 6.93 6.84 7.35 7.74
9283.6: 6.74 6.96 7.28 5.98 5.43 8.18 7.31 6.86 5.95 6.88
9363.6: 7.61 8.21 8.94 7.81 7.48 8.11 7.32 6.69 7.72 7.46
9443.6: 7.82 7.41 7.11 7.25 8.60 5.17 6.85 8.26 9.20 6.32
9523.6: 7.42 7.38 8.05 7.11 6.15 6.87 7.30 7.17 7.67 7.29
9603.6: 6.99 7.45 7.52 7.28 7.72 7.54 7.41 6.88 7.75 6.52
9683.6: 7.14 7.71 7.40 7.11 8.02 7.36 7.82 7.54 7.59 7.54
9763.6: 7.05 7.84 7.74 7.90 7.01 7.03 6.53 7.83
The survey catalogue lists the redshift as 0.293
